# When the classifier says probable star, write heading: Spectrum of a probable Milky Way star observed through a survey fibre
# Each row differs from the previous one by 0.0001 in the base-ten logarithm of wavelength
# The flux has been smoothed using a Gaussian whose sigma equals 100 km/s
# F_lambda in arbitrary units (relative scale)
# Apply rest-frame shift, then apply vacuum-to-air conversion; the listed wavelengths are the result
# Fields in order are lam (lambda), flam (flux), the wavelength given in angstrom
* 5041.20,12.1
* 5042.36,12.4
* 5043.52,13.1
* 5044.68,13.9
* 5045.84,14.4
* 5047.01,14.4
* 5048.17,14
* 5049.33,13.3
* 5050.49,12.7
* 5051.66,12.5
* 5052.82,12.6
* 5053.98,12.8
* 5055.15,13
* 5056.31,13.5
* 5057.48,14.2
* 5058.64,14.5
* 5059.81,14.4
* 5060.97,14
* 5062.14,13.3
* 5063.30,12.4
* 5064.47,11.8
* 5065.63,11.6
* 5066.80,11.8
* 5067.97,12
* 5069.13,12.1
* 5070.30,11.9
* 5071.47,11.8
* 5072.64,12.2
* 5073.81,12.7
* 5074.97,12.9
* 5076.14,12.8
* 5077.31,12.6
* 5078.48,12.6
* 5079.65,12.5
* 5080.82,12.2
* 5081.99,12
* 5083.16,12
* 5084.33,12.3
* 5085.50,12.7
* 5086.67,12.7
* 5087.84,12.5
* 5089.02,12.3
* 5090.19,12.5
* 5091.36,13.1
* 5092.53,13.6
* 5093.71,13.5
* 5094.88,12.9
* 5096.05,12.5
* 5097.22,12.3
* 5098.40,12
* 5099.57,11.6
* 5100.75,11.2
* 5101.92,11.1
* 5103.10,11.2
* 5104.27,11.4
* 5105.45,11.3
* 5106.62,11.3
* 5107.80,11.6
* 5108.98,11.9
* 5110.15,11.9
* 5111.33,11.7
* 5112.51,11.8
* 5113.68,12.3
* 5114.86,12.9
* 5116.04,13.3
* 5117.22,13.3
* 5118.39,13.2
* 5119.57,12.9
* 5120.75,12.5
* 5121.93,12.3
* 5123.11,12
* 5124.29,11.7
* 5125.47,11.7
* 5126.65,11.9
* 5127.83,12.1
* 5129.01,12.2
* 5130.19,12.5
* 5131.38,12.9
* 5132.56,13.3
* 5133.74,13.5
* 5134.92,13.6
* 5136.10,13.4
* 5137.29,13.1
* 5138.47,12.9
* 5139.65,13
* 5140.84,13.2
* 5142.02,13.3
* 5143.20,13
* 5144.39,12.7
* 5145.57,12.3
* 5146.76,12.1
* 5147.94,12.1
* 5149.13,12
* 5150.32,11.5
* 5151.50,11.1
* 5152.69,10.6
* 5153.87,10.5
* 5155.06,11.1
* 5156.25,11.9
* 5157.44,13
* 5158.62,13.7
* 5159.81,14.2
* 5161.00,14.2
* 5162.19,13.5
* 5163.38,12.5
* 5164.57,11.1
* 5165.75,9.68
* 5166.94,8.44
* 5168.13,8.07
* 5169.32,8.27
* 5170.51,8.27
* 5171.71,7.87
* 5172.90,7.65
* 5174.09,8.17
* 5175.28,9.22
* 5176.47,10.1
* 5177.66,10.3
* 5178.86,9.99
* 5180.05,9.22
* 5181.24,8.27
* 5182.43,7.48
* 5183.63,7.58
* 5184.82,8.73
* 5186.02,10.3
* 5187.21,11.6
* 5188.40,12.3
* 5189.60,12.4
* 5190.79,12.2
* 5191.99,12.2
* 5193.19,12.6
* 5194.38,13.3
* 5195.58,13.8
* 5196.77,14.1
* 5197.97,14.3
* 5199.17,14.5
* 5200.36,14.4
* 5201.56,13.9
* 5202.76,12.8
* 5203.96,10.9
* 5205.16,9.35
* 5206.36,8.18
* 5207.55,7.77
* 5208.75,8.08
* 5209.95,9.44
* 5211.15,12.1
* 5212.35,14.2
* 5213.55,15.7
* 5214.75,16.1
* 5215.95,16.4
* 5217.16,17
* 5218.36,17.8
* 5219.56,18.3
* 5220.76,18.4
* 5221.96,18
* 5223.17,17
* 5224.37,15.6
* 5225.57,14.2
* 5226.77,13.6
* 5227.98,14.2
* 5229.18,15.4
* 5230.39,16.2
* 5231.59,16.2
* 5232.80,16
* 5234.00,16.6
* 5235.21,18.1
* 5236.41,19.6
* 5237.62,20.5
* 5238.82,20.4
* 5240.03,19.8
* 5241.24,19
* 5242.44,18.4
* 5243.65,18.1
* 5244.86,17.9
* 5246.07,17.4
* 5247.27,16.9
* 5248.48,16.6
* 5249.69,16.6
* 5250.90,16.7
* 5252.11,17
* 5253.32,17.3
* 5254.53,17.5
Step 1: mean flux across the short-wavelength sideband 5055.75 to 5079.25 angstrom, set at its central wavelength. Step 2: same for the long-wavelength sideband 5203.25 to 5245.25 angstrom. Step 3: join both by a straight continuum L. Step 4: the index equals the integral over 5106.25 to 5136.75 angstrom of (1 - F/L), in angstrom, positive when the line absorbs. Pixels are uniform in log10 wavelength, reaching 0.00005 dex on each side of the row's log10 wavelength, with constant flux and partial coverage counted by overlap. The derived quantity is 2.8 angstrom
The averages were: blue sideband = 12.8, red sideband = 15.5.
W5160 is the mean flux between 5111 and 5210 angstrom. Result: 11.6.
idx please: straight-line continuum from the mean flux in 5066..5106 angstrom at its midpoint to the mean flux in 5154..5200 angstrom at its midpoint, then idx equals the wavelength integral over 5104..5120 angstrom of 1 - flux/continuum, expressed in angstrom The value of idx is -0.4 angstrom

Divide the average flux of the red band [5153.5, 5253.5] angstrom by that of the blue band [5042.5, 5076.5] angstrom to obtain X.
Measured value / 1.04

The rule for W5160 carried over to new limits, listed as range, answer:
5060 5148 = 12.4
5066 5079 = 12.3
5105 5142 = 12.5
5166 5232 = 12.2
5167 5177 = 8.44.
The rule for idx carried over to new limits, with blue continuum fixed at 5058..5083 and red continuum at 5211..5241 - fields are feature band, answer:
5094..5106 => 1.4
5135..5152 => 2.3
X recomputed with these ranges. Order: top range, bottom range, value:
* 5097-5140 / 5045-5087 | 0.96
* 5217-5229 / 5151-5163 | 1.32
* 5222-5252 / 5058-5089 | 1.37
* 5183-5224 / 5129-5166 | 1.05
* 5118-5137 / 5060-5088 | 1.01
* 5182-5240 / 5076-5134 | 1.14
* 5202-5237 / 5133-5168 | 1.19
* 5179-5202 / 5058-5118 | 0.95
